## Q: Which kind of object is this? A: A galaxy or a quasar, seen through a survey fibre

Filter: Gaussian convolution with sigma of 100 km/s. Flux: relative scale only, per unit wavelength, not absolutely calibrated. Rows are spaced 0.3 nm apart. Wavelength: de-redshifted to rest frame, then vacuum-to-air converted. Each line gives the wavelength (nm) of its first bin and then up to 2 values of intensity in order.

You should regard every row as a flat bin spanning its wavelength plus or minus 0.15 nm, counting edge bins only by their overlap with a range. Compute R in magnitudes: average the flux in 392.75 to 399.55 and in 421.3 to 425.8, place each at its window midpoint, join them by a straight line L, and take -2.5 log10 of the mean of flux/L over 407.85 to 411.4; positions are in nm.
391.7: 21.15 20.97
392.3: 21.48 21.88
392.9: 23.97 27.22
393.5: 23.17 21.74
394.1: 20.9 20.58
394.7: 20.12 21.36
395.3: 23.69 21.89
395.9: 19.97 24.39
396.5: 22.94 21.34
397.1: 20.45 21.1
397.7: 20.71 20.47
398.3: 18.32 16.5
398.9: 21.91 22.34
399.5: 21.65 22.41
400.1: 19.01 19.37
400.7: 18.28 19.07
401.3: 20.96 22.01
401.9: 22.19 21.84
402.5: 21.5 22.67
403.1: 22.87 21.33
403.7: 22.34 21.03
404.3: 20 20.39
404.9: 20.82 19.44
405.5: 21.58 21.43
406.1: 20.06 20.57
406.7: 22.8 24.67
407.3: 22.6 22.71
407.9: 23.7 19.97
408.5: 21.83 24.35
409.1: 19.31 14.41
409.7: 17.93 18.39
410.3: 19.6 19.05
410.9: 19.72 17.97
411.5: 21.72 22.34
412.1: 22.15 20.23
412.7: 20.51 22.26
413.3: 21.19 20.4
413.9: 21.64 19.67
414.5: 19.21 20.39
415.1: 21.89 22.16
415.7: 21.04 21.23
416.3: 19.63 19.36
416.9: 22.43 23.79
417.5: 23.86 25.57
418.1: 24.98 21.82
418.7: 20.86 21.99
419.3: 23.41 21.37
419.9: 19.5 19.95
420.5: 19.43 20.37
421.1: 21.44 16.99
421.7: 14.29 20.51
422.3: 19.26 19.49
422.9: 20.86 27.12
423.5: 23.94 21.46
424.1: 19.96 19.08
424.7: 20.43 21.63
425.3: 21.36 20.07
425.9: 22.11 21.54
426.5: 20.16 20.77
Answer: 0.08 mag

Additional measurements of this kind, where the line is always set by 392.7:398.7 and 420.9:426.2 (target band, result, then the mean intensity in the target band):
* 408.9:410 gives 0.19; 17.7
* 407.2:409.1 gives -0.06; 22.3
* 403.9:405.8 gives 0.03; 20.6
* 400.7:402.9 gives 0.01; 21.2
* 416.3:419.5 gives -0.09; 22.6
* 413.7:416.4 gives 0.01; 20.8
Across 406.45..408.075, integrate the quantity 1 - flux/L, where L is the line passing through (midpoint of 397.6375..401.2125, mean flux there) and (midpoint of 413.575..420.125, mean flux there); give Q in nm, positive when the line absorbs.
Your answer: -0.18 nm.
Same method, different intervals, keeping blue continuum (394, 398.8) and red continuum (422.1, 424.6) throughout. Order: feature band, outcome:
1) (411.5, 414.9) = 0.04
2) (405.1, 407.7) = -0.09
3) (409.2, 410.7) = 0.23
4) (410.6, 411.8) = 0.06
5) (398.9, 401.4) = 0.06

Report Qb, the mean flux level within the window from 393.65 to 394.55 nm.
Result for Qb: 21.1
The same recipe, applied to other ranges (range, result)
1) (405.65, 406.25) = 20.7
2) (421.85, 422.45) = 19.9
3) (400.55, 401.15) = 18.7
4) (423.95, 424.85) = 19.8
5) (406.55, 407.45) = 23.4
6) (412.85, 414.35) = 21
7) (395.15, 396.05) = 21.9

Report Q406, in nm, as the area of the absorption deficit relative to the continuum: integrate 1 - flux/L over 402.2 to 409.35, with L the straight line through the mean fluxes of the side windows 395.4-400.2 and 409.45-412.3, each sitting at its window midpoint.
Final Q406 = -0.48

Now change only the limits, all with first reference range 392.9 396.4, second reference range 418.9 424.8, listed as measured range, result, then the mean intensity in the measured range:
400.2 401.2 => 0.13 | 19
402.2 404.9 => 0.03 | 21.5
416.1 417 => 0.02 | 20.4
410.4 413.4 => 0.07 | 20.7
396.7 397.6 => 0.05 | 20.9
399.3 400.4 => 0.06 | 20.9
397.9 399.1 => 0.15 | 19.4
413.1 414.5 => 0.03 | 20.6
